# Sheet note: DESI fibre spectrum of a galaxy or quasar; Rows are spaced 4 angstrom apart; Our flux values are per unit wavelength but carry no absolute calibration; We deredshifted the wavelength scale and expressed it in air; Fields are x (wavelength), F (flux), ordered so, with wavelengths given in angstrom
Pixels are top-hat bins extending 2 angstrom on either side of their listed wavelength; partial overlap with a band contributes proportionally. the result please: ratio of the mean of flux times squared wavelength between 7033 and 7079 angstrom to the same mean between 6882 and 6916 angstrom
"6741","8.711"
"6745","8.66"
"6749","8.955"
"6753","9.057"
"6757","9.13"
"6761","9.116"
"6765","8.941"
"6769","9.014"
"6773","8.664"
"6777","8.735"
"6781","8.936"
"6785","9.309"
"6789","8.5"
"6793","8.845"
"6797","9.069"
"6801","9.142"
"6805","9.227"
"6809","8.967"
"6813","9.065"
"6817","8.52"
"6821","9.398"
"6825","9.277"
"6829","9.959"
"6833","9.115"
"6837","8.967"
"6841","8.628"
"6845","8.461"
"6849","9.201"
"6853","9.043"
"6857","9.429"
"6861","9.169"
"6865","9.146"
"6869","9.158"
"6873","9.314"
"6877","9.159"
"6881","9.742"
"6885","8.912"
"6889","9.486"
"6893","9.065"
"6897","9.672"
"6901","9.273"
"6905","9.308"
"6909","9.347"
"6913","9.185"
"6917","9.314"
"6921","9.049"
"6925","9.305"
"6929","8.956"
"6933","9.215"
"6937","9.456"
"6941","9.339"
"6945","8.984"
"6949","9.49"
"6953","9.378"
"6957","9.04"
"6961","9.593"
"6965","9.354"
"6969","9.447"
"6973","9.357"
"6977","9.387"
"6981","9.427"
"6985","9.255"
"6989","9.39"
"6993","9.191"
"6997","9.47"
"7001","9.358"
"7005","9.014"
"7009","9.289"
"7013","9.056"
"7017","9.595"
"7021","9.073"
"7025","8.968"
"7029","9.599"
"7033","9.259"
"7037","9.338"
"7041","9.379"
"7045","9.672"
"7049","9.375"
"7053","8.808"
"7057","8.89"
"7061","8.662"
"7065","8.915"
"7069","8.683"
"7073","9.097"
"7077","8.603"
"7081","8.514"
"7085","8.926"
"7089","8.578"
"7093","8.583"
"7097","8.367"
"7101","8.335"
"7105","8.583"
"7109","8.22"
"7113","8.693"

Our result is 1.0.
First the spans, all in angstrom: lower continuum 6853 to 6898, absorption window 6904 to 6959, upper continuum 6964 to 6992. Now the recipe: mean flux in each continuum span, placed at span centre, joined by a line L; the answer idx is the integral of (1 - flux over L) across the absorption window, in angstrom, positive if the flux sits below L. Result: 0.5 angstrom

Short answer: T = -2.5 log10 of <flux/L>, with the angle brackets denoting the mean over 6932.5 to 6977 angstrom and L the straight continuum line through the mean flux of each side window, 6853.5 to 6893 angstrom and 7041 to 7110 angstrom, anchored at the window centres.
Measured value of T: -0.03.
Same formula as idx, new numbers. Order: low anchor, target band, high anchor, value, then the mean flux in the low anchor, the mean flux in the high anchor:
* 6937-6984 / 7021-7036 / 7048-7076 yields -0.3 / 9.35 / 8.89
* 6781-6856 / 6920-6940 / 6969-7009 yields 0.0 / 9.04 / 9.32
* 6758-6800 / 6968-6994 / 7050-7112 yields -1.8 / 8.92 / 8.66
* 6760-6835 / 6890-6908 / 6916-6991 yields -0.3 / 9.04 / 9.3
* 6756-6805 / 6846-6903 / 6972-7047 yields -0.9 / 8.96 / 9.32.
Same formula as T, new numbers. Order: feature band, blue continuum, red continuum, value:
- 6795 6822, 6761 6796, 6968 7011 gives -0.01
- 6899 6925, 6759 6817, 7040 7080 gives -0.03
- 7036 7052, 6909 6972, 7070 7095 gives -0.06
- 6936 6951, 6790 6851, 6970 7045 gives -0.01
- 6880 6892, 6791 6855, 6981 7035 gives -0.02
